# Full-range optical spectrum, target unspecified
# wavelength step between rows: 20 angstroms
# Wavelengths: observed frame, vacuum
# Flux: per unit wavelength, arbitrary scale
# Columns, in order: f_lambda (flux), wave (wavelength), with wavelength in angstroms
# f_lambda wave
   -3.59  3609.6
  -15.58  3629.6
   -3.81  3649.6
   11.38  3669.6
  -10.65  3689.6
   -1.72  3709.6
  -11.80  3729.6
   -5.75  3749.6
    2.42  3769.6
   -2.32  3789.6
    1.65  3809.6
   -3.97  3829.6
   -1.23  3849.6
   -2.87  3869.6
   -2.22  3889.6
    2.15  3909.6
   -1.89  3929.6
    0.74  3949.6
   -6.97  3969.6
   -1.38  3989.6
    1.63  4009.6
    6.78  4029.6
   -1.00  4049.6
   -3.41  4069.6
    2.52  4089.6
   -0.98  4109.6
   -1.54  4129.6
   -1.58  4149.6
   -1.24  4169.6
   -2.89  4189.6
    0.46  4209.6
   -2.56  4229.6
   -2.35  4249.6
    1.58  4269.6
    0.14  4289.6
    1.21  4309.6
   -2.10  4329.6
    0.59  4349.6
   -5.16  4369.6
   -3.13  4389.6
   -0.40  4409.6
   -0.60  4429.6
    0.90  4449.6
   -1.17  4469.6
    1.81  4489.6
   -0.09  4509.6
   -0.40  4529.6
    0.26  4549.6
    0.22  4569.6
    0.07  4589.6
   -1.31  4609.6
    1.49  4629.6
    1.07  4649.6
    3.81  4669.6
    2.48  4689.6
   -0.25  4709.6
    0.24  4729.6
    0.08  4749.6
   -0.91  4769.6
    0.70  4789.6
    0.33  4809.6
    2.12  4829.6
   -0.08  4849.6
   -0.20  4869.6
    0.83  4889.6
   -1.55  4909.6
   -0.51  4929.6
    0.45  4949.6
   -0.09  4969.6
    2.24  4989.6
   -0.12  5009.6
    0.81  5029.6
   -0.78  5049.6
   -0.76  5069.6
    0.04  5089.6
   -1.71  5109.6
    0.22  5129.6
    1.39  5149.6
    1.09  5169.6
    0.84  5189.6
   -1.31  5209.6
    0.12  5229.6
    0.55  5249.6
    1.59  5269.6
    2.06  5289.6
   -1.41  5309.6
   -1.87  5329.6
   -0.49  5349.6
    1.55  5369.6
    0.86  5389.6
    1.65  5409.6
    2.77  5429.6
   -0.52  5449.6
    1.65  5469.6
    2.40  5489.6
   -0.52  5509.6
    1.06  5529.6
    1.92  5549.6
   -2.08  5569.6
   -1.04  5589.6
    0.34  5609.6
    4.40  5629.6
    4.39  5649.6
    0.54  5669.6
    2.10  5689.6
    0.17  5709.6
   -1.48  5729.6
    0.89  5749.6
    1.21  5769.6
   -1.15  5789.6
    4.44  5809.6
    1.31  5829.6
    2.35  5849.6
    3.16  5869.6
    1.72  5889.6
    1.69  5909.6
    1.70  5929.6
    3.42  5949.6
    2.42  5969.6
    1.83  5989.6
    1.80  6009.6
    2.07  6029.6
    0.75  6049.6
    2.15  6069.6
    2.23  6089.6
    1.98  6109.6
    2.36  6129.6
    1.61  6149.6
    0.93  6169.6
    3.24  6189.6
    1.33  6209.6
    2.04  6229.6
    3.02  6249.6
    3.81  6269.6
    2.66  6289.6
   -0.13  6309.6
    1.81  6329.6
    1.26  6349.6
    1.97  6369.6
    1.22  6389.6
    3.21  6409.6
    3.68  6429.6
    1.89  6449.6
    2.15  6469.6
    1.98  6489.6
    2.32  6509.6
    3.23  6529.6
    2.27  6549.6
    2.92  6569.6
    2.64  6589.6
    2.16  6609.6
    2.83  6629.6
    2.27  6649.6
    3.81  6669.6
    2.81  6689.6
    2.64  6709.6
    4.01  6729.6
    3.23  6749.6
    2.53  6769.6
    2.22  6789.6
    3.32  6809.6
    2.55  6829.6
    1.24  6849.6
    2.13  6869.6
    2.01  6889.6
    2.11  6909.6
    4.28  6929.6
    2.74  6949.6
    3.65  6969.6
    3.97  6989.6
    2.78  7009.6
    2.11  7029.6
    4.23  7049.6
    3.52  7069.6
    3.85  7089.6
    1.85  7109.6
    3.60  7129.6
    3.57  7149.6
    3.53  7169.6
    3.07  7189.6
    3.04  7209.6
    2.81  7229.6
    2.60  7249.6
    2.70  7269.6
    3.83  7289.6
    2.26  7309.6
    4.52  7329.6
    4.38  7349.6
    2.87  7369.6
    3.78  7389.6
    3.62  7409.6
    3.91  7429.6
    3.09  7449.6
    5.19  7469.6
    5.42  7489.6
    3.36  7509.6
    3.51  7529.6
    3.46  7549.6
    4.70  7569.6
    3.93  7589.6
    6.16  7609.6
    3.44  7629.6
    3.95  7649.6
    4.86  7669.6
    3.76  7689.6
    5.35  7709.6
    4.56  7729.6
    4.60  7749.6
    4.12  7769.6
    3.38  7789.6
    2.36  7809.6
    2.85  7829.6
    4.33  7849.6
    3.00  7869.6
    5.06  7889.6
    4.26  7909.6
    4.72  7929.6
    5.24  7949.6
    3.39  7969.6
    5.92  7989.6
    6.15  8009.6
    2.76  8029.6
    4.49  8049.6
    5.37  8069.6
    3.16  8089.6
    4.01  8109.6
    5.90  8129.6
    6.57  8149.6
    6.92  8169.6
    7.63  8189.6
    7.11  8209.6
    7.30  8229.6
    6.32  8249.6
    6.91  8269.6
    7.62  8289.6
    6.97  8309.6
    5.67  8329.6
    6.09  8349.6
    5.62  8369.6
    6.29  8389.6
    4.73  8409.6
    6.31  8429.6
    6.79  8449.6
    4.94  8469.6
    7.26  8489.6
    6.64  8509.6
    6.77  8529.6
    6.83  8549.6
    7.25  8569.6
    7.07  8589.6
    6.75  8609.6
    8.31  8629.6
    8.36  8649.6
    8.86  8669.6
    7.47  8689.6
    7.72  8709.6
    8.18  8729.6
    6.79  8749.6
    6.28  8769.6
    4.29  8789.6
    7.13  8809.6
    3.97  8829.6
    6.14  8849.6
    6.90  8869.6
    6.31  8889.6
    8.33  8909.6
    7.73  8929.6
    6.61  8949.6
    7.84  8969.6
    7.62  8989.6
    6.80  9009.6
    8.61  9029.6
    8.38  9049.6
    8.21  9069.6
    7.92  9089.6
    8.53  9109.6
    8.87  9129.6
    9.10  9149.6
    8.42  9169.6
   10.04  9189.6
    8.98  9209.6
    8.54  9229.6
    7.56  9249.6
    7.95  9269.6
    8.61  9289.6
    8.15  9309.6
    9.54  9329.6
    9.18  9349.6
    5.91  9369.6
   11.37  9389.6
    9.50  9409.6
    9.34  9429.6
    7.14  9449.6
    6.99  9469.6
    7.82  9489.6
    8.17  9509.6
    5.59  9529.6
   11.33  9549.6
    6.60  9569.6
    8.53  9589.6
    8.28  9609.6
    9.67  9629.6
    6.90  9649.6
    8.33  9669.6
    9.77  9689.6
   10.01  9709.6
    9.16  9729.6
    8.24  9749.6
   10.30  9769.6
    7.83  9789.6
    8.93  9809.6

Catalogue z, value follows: 1.039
